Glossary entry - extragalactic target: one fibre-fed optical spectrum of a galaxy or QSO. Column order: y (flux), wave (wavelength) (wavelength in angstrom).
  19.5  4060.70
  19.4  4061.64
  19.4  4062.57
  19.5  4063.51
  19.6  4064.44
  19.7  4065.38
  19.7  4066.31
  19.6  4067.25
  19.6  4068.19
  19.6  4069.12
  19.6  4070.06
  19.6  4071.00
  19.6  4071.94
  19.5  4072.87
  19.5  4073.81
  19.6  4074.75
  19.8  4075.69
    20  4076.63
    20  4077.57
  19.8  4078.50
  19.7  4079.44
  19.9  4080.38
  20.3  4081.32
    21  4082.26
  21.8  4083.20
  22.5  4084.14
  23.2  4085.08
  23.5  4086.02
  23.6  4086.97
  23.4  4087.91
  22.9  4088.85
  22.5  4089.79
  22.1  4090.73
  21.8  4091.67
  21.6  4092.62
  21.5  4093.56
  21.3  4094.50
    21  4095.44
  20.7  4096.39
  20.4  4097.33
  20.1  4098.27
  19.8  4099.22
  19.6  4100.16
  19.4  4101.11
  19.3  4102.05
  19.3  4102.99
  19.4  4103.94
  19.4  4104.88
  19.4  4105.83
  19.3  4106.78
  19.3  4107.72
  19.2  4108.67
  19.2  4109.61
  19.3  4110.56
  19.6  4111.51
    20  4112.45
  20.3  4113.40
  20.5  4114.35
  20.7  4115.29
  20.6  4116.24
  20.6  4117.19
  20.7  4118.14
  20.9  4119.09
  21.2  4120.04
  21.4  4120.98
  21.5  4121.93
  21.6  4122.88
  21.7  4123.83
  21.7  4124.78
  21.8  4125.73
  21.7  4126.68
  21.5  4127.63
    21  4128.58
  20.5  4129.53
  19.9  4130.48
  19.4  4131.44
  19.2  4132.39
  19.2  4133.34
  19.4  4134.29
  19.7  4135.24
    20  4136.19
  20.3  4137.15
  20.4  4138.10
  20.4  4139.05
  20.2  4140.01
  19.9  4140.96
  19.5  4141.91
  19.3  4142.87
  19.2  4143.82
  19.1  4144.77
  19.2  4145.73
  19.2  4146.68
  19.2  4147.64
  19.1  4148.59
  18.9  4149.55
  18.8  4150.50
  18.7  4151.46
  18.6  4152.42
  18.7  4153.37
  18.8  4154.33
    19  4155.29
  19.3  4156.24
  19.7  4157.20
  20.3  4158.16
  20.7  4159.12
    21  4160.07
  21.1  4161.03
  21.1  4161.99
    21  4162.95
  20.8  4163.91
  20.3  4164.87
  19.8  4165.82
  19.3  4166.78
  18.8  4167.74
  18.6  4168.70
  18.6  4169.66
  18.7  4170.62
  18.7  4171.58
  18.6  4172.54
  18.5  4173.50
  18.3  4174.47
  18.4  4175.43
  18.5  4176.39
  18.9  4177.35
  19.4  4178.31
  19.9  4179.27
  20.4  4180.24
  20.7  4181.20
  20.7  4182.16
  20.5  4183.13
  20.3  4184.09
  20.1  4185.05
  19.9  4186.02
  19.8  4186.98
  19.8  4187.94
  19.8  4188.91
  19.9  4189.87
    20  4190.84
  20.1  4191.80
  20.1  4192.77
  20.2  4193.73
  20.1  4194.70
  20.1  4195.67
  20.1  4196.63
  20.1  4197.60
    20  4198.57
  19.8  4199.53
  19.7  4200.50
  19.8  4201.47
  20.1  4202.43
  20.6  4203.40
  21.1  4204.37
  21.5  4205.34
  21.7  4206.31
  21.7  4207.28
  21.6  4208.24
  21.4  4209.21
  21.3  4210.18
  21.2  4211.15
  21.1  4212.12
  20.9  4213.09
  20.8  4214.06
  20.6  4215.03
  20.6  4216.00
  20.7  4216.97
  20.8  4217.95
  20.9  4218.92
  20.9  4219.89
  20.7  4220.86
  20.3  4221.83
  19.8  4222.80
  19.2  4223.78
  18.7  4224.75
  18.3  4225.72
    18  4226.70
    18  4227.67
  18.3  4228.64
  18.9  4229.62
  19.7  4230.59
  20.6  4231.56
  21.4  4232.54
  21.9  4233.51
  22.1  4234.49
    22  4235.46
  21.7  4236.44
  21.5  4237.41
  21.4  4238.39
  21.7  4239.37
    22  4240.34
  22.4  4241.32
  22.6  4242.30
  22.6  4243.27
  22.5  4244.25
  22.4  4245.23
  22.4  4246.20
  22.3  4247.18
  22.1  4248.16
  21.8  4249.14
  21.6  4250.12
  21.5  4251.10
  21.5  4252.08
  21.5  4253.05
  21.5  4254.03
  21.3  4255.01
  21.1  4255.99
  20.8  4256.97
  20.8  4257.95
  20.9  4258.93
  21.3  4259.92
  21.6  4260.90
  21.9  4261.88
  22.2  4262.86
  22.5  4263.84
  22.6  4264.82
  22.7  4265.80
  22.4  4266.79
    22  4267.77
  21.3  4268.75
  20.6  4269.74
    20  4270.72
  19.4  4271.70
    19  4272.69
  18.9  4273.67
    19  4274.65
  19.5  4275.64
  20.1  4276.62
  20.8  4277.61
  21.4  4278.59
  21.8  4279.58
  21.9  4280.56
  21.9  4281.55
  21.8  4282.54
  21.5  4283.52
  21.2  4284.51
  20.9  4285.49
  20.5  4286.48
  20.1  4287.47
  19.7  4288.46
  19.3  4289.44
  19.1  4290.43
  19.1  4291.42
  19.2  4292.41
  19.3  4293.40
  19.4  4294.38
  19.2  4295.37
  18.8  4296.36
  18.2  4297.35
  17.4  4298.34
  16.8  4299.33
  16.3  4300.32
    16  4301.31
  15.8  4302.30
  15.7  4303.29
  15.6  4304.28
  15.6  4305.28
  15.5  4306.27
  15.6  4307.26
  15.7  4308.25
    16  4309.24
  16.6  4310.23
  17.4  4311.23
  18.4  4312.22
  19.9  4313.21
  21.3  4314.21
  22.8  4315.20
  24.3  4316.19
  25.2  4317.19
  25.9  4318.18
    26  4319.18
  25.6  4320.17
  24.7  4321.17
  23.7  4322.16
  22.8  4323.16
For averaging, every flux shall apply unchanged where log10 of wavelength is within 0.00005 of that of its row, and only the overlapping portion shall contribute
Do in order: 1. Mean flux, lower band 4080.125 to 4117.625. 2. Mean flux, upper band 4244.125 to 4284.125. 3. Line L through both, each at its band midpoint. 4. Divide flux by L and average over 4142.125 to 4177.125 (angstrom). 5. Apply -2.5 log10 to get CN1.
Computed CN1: 0.09 mag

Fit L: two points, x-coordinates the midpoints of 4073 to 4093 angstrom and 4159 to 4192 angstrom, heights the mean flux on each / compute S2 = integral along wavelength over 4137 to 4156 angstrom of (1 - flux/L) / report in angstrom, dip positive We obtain 0.9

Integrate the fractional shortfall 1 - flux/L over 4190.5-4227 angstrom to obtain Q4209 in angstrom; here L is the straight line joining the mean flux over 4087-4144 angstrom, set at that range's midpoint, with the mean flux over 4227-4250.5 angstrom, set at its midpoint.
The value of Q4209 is 1.3 angstrom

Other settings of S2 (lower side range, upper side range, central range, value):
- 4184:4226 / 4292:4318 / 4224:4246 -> -1.25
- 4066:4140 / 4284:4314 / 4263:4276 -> -1.74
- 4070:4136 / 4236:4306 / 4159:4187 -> 1.12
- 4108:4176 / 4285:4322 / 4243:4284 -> -3.98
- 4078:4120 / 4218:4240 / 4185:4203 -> 0.38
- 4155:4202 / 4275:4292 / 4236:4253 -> -1.42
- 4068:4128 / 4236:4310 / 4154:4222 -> 0.95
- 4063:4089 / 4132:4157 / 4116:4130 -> -1.07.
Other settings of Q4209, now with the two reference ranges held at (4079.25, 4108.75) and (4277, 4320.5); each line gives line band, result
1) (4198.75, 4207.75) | -0.2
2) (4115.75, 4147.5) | 0.5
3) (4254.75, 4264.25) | -0.8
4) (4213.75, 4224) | -0.2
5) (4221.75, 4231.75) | 0.5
